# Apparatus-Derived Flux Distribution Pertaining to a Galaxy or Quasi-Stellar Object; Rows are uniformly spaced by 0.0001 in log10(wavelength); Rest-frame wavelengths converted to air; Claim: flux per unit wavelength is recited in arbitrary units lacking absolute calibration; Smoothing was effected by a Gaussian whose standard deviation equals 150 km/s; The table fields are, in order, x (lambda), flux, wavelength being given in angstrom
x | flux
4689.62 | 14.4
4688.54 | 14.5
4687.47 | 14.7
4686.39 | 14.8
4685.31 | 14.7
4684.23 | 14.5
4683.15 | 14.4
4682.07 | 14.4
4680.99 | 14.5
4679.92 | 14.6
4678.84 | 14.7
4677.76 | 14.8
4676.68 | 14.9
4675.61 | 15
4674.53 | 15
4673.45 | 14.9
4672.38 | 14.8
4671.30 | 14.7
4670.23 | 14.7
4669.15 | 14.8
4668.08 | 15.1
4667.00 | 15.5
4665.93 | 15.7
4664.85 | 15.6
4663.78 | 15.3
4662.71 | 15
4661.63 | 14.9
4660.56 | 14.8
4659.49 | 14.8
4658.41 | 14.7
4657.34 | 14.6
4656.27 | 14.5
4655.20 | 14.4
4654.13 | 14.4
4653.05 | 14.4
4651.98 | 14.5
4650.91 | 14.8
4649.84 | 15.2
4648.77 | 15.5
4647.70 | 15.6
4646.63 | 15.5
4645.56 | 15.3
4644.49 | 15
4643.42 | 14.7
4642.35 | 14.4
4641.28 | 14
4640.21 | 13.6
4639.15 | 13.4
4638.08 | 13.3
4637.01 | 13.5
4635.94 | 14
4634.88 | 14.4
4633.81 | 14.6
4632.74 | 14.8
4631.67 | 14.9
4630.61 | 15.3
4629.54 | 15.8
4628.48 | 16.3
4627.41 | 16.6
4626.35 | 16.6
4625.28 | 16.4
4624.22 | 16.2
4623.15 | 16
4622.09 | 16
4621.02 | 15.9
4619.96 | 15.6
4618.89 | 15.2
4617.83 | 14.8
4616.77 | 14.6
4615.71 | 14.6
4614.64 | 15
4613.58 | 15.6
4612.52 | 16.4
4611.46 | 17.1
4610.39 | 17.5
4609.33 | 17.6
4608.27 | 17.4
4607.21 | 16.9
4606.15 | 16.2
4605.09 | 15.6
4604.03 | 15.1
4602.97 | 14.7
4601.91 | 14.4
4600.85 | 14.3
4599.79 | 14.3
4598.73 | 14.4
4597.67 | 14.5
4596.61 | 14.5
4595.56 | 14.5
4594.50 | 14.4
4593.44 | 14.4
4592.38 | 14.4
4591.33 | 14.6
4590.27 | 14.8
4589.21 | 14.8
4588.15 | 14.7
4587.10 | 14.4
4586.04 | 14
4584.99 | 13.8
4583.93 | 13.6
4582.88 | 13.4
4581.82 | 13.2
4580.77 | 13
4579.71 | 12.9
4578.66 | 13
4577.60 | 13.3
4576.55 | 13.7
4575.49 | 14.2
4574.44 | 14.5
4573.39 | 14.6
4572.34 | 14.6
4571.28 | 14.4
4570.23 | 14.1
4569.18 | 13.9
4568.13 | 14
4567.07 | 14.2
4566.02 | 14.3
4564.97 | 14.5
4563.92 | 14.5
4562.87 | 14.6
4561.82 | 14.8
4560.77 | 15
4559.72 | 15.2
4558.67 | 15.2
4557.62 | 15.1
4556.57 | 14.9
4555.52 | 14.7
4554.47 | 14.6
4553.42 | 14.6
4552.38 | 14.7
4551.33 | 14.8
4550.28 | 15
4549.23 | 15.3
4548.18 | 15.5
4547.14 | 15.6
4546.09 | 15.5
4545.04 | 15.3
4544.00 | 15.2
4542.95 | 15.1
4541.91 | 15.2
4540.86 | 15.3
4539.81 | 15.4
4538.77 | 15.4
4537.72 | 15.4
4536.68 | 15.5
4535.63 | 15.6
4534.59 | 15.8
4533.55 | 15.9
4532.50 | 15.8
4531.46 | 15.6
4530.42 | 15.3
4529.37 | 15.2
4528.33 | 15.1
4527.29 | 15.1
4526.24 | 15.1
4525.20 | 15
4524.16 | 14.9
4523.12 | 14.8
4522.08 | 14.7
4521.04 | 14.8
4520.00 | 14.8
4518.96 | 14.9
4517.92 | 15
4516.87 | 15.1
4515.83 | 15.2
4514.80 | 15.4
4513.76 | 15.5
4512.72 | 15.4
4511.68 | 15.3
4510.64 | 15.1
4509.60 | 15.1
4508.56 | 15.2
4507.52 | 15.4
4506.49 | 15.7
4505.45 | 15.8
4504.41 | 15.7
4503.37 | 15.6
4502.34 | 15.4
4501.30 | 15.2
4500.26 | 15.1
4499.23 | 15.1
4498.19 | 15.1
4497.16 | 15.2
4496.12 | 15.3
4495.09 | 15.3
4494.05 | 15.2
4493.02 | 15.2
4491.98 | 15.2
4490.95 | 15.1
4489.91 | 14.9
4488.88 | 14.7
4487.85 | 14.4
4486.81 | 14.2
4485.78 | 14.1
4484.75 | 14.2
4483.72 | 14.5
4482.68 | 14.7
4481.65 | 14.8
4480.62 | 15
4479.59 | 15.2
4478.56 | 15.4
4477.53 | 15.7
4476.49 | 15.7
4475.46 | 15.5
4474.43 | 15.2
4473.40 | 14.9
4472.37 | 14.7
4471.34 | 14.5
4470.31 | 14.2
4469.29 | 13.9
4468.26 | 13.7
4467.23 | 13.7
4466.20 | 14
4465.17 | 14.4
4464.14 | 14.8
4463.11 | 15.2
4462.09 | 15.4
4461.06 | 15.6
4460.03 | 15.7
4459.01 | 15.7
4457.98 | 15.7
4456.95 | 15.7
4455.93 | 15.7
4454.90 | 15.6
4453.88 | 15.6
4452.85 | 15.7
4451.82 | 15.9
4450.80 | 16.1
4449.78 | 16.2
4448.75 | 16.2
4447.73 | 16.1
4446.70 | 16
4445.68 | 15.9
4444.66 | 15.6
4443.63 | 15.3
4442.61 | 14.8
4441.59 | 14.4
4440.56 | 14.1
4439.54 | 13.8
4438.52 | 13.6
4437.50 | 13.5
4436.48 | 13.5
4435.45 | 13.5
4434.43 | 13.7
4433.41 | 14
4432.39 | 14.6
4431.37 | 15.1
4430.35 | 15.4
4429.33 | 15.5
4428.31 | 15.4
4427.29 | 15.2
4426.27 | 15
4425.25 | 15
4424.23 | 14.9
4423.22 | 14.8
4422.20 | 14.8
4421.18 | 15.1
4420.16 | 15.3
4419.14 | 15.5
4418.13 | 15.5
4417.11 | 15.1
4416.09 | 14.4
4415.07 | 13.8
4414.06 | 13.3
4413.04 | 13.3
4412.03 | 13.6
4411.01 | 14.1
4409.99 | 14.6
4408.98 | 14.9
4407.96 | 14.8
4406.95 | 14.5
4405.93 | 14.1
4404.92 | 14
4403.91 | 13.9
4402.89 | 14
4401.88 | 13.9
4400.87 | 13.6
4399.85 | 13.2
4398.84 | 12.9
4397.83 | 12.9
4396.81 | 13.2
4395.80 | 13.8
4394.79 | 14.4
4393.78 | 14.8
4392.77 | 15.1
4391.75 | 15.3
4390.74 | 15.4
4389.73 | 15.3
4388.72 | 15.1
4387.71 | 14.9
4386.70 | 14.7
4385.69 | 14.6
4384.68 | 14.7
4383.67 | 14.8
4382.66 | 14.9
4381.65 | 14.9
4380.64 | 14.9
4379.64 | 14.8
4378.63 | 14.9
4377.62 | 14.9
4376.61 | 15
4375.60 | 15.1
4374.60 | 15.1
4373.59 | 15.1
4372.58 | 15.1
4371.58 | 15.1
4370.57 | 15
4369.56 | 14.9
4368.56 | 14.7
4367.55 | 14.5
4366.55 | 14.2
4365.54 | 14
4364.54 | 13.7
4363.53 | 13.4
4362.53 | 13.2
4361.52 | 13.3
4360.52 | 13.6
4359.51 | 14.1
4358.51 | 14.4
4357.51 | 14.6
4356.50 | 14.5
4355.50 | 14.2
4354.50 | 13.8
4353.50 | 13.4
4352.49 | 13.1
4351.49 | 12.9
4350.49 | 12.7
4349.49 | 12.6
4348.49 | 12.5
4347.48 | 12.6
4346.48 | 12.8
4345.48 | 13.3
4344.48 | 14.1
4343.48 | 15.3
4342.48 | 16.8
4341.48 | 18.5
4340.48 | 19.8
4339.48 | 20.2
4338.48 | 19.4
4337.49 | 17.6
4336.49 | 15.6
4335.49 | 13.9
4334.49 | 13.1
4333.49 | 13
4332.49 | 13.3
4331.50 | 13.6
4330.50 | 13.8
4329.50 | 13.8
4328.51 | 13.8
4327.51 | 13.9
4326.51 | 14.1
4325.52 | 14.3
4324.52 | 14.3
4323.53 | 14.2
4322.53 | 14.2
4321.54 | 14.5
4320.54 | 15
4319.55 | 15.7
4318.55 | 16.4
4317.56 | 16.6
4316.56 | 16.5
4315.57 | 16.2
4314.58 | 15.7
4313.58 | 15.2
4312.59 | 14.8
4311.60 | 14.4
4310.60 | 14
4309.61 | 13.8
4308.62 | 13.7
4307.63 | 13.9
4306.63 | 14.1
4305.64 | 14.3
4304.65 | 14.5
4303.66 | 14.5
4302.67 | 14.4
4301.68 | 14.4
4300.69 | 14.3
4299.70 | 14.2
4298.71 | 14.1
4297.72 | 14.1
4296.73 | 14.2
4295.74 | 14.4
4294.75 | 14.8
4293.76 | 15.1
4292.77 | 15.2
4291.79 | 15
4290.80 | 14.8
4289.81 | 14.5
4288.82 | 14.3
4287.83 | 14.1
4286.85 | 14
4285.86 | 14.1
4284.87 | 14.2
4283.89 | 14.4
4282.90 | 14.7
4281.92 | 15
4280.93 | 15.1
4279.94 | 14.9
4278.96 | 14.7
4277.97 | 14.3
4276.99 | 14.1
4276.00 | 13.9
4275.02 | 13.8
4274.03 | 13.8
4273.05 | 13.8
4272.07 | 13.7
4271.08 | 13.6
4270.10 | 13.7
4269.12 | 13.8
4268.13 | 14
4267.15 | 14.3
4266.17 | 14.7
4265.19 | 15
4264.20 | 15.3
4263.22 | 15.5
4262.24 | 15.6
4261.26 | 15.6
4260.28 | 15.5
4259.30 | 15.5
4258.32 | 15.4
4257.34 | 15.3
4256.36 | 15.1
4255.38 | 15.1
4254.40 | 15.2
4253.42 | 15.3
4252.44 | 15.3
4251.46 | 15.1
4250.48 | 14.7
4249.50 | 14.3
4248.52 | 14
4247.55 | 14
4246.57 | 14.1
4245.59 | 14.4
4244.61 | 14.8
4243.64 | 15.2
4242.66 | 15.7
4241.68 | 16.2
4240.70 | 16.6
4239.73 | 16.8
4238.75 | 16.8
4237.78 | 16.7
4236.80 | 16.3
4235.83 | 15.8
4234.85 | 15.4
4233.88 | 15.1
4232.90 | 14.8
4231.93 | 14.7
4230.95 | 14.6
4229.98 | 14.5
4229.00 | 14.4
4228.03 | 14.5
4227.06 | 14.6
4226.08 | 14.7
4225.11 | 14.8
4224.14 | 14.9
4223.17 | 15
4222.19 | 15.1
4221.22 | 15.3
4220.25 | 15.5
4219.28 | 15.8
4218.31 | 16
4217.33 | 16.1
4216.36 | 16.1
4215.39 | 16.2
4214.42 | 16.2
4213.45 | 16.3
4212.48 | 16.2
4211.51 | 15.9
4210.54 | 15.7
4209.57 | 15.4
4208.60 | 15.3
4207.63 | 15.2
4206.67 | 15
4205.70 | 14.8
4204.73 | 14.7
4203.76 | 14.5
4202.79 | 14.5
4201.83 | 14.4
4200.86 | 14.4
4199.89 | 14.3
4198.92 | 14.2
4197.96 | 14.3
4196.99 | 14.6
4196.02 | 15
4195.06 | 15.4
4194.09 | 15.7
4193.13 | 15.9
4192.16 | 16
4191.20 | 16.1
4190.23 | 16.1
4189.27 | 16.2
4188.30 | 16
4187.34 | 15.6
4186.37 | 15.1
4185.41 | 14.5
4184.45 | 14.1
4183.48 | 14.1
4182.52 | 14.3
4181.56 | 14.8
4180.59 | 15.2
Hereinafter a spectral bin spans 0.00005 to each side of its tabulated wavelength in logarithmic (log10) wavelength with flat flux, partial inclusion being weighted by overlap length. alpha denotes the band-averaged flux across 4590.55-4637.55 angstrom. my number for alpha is 15.4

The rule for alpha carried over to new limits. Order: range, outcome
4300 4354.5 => 14.7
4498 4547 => 15.3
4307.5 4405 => 14.6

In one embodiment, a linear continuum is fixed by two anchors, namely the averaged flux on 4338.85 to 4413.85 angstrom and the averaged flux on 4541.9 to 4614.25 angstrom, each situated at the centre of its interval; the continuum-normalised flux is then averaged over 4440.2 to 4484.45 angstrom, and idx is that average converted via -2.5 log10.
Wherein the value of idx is -0.04 mag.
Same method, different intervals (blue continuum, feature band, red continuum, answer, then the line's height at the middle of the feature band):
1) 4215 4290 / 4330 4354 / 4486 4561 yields 0.020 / 15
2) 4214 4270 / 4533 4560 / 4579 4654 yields -0.016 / 15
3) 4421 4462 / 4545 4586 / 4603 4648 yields 0.066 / 15.3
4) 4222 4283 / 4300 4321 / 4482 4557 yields 0.006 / 15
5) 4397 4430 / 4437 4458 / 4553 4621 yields -0.062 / 14.5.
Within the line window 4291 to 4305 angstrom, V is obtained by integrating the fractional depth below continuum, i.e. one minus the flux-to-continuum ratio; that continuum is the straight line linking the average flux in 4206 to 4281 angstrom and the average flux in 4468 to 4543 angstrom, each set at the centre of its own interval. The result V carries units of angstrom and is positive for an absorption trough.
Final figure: 0.5 angstrom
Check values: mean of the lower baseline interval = 15.1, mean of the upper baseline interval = 15.1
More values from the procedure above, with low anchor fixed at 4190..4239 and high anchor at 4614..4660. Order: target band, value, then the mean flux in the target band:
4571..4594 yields 1.5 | 14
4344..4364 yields 2.3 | 13.5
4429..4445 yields 0.8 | 14.4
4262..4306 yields 2.3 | 14.4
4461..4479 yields 0.4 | 14.8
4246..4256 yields 0.4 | 14.7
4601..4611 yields -0.7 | 16.1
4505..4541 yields -0.5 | 15.3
